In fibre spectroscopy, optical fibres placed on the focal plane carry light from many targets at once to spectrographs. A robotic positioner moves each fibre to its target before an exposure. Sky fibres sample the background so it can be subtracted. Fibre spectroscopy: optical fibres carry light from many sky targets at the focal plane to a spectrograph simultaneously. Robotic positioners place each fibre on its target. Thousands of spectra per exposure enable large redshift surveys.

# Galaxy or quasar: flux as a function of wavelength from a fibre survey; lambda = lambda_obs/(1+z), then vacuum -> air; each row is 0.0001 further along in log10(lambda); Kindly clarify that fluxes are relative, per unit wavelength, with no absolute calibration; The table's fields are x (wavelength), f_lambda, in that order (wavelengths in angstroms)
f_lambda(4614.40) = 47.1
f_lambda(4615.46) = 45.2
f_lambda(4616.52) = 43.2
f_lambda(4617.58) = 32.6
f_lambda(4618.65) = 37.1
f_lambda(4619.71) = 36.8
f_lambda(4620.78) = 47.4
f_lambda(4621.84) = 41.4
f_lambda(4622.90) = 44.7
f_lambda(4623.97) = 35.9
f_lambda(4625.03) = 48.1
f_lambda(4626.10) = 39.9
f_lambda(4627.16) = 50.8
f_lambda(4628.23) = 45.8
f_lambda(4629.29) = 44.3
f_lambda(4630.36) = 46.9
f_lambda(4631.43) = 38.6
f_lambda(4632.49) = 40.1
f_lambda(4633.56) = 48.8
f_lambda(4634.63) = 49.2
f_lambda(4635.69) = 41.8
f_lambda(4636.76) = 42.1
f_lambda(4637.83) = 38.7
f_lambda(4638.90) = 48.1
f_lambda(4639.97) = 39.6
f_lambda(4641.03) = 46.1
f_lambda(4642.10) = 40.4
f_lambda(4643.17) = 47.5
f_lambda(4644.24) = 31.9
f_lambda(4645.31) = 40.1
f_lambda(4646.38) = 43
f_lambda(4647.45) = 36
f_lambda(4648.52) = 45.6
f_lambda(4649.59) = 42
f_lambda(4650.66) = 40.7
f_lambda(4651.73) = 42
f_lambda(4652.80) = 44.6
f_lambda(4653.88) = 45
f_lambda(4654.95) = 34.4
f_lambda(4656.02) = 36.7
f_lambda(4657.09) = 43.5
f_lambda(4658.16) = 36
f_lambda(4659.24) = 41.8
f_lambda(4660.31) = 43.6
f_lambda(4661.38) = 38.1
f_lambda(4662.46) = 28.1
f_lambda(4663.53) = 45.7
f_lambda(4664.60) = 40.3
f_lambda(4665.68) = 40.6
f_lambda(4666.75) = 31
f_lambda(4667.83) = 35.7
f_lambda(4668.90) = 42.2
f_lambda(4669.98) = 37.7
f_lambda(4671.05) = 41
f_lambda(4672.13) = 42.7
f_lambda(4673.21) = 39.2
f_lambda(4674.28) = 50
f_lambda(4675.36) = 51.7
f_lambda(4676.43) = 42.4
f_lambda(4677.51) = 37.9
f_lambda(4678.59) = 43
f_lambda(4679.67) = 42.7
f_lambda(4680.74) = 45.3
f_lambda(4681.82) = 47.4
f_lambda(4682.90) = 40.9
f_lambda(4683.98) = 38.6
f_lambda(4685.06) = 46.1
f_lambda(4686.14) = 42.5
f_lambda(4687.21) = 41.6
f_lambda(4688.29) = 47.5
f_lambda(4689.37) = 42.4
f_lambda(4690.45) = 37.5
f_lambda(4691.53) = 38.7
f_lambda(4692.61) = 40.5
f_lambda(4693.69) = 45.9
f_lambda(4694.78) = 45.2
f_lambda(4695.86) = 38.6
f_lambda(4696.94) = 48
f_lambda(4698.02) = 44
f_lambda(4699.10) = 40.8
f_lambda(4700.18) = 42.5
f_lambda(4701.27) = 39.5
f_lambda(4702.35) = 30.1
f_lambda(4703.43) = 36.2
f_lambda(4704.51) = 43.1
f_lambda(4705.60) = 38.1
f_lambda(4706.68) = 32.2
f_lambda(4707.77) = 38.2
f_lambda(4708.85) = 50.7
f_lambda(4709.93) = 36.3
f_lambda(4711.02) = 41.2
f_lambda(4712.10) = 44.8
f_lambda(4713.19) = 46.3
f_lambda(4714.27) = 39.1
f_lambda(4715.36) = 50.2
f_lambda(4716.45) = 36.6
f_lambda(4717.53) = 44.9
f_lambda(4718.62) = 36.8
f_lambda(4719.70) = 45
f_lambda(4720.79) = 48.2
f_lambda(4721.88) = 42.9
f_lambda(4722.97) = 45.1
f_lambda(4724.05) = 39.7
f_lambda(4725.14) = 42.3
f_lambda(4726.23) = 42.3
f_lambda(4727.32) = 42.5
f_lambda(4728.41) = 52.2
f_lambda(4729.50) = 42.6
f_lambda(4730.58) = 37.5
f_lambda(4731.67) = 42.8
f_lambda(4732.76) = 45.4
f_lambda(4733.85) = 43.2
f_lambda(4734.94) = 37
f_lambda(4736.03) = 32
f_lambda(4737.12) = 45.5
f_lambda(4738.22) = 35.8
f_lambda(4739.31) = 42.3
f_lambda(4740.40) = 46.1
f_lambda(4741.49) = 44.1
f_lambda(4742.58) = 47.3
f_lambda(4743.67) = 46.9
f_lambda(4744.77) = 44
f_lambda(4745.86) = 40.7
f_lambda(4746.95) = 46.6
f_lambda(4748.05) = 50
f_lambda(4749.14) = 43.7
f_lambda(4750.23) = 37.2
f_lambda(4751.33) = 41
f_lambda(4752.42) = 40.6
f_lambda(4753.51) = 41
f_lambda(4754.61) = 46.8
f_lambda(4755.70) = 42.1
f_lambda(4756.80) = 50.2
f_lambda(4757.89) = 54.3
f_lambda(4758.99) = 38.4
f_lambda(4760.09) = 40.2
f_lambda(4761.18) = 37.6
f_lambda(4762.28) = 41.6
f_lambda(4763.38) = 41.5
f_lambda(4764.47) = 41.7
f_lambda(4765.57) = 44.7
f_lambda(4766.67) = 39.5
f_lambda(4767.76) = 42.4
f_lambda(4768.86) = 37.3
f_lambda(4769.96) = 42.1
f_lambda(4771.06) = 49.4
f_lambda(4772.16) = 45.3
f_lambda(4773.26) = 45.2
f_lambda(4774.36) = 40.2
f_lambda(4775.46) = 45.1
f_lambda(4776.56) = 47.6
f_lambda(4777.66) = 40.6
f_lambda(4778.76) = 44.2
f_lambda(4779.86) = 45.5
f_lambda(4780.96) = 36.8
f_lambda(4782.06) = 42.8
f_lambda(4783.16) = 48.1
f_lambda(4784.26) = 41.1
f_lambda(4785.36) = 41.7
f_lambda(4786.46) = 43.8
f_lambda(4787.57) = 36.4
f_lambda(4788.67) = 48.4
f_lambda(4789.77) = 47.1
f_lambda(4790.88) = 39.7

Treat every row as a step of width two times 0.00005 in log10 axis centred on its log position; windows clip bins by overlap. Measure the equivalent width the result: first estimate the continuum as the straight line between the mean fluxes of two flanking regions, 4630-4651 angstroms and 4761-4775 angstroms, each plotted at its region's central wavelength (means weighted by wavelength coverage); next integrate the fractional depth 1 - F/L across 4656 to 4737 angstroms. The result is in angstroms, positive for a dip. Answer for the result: 1.5 angstroms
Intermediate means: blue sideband 42.3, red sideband 42.3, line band 41.5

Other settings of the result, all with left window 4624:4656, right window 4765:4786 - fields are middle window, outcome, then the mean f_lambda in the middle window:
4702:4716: 0.7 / 40.6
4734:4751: 0.2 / 42.6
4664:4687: 0.5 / 41.9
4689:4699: 0.1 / 42.2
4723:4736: 0.2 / 42.2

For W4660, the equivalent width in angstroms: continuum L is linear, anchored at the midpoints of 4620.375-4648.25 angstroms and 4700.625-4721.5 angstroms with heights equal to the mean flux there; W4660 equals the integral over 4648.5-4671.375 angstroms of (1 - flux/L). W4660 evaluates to 1.4 angstroms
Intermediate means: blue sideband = 43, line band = 39.7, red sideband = 40.9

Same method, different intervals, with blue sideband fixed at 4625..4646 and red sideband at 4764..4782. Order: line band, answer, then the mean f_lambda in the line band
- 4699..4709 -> 1.0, 38.6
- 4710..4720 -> 0.2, 42.4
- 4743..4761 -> -0.4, 43.9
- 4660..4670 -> 1.2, 38.2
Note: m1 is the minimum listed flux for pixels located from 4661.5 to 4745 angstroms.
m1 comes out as 28.1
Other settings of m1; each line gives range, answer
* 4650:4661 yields 34.4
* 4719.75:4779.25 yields 32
